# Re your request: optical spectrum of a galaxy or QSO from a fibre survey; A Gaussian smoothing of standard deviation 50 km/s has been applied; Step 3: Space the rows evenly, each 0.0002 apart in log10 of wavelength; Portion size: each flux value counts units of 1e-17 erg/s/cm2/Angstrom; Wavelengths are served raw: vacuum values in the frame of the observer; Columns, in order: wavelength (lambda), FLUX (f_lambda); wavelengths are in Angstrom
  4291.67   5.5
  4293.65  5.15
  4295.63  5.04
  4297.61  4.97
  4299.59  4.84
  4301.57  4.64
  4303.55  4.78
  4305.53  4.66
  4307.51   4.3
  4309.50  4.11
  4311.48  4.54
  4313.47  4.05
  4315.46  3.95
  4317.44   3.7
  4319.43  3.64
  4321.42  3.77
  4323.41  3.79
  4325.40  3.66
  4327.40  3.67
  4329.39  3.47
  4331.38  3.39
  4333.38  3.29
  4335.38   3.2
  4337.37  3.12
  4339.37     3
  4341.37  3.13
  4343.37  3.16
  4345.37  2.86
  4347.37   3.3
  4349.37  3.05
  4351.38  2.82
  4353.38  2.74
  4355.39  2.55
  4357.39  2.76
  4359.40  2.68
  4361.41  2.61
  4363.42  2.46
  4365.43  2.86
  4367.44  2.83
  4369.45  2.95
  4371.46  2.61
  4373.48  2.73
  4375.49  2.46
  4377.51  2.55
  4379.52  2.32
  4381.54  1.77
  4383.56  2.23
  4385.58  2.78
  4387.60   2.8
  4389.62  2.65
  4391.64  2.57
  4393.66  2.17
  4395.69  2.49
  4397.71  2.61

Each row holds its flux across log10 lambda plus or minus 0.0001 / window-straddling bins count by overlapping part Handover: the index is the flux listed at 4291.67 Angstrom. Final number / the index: 5.5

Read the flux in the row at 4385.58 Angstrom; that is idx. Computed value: 2.78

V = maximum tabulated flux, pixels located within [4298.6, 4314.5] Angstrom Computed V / 4.84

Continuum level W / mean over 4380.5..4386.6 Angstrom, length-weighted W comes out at 2.26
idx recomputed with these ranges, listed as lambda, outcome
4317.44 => 3.7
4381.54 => 1.77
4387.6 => 2.8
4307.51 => 4.3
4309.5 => 4.11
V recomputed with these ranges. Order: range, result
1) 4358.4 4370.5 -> 2.95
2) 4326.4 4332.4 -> 3.67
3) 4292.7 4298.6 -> 5.15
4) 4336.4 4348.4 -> 3.3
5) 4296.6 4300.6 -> 4.97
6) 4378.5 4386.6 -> 2.78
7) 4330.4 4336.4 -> 3.39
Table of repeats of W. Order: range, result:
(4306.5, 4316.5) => 4.19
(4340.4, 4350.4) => 3.1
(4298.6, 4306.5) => 4.73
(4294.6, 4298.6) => 5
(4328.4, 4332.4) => 3.43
